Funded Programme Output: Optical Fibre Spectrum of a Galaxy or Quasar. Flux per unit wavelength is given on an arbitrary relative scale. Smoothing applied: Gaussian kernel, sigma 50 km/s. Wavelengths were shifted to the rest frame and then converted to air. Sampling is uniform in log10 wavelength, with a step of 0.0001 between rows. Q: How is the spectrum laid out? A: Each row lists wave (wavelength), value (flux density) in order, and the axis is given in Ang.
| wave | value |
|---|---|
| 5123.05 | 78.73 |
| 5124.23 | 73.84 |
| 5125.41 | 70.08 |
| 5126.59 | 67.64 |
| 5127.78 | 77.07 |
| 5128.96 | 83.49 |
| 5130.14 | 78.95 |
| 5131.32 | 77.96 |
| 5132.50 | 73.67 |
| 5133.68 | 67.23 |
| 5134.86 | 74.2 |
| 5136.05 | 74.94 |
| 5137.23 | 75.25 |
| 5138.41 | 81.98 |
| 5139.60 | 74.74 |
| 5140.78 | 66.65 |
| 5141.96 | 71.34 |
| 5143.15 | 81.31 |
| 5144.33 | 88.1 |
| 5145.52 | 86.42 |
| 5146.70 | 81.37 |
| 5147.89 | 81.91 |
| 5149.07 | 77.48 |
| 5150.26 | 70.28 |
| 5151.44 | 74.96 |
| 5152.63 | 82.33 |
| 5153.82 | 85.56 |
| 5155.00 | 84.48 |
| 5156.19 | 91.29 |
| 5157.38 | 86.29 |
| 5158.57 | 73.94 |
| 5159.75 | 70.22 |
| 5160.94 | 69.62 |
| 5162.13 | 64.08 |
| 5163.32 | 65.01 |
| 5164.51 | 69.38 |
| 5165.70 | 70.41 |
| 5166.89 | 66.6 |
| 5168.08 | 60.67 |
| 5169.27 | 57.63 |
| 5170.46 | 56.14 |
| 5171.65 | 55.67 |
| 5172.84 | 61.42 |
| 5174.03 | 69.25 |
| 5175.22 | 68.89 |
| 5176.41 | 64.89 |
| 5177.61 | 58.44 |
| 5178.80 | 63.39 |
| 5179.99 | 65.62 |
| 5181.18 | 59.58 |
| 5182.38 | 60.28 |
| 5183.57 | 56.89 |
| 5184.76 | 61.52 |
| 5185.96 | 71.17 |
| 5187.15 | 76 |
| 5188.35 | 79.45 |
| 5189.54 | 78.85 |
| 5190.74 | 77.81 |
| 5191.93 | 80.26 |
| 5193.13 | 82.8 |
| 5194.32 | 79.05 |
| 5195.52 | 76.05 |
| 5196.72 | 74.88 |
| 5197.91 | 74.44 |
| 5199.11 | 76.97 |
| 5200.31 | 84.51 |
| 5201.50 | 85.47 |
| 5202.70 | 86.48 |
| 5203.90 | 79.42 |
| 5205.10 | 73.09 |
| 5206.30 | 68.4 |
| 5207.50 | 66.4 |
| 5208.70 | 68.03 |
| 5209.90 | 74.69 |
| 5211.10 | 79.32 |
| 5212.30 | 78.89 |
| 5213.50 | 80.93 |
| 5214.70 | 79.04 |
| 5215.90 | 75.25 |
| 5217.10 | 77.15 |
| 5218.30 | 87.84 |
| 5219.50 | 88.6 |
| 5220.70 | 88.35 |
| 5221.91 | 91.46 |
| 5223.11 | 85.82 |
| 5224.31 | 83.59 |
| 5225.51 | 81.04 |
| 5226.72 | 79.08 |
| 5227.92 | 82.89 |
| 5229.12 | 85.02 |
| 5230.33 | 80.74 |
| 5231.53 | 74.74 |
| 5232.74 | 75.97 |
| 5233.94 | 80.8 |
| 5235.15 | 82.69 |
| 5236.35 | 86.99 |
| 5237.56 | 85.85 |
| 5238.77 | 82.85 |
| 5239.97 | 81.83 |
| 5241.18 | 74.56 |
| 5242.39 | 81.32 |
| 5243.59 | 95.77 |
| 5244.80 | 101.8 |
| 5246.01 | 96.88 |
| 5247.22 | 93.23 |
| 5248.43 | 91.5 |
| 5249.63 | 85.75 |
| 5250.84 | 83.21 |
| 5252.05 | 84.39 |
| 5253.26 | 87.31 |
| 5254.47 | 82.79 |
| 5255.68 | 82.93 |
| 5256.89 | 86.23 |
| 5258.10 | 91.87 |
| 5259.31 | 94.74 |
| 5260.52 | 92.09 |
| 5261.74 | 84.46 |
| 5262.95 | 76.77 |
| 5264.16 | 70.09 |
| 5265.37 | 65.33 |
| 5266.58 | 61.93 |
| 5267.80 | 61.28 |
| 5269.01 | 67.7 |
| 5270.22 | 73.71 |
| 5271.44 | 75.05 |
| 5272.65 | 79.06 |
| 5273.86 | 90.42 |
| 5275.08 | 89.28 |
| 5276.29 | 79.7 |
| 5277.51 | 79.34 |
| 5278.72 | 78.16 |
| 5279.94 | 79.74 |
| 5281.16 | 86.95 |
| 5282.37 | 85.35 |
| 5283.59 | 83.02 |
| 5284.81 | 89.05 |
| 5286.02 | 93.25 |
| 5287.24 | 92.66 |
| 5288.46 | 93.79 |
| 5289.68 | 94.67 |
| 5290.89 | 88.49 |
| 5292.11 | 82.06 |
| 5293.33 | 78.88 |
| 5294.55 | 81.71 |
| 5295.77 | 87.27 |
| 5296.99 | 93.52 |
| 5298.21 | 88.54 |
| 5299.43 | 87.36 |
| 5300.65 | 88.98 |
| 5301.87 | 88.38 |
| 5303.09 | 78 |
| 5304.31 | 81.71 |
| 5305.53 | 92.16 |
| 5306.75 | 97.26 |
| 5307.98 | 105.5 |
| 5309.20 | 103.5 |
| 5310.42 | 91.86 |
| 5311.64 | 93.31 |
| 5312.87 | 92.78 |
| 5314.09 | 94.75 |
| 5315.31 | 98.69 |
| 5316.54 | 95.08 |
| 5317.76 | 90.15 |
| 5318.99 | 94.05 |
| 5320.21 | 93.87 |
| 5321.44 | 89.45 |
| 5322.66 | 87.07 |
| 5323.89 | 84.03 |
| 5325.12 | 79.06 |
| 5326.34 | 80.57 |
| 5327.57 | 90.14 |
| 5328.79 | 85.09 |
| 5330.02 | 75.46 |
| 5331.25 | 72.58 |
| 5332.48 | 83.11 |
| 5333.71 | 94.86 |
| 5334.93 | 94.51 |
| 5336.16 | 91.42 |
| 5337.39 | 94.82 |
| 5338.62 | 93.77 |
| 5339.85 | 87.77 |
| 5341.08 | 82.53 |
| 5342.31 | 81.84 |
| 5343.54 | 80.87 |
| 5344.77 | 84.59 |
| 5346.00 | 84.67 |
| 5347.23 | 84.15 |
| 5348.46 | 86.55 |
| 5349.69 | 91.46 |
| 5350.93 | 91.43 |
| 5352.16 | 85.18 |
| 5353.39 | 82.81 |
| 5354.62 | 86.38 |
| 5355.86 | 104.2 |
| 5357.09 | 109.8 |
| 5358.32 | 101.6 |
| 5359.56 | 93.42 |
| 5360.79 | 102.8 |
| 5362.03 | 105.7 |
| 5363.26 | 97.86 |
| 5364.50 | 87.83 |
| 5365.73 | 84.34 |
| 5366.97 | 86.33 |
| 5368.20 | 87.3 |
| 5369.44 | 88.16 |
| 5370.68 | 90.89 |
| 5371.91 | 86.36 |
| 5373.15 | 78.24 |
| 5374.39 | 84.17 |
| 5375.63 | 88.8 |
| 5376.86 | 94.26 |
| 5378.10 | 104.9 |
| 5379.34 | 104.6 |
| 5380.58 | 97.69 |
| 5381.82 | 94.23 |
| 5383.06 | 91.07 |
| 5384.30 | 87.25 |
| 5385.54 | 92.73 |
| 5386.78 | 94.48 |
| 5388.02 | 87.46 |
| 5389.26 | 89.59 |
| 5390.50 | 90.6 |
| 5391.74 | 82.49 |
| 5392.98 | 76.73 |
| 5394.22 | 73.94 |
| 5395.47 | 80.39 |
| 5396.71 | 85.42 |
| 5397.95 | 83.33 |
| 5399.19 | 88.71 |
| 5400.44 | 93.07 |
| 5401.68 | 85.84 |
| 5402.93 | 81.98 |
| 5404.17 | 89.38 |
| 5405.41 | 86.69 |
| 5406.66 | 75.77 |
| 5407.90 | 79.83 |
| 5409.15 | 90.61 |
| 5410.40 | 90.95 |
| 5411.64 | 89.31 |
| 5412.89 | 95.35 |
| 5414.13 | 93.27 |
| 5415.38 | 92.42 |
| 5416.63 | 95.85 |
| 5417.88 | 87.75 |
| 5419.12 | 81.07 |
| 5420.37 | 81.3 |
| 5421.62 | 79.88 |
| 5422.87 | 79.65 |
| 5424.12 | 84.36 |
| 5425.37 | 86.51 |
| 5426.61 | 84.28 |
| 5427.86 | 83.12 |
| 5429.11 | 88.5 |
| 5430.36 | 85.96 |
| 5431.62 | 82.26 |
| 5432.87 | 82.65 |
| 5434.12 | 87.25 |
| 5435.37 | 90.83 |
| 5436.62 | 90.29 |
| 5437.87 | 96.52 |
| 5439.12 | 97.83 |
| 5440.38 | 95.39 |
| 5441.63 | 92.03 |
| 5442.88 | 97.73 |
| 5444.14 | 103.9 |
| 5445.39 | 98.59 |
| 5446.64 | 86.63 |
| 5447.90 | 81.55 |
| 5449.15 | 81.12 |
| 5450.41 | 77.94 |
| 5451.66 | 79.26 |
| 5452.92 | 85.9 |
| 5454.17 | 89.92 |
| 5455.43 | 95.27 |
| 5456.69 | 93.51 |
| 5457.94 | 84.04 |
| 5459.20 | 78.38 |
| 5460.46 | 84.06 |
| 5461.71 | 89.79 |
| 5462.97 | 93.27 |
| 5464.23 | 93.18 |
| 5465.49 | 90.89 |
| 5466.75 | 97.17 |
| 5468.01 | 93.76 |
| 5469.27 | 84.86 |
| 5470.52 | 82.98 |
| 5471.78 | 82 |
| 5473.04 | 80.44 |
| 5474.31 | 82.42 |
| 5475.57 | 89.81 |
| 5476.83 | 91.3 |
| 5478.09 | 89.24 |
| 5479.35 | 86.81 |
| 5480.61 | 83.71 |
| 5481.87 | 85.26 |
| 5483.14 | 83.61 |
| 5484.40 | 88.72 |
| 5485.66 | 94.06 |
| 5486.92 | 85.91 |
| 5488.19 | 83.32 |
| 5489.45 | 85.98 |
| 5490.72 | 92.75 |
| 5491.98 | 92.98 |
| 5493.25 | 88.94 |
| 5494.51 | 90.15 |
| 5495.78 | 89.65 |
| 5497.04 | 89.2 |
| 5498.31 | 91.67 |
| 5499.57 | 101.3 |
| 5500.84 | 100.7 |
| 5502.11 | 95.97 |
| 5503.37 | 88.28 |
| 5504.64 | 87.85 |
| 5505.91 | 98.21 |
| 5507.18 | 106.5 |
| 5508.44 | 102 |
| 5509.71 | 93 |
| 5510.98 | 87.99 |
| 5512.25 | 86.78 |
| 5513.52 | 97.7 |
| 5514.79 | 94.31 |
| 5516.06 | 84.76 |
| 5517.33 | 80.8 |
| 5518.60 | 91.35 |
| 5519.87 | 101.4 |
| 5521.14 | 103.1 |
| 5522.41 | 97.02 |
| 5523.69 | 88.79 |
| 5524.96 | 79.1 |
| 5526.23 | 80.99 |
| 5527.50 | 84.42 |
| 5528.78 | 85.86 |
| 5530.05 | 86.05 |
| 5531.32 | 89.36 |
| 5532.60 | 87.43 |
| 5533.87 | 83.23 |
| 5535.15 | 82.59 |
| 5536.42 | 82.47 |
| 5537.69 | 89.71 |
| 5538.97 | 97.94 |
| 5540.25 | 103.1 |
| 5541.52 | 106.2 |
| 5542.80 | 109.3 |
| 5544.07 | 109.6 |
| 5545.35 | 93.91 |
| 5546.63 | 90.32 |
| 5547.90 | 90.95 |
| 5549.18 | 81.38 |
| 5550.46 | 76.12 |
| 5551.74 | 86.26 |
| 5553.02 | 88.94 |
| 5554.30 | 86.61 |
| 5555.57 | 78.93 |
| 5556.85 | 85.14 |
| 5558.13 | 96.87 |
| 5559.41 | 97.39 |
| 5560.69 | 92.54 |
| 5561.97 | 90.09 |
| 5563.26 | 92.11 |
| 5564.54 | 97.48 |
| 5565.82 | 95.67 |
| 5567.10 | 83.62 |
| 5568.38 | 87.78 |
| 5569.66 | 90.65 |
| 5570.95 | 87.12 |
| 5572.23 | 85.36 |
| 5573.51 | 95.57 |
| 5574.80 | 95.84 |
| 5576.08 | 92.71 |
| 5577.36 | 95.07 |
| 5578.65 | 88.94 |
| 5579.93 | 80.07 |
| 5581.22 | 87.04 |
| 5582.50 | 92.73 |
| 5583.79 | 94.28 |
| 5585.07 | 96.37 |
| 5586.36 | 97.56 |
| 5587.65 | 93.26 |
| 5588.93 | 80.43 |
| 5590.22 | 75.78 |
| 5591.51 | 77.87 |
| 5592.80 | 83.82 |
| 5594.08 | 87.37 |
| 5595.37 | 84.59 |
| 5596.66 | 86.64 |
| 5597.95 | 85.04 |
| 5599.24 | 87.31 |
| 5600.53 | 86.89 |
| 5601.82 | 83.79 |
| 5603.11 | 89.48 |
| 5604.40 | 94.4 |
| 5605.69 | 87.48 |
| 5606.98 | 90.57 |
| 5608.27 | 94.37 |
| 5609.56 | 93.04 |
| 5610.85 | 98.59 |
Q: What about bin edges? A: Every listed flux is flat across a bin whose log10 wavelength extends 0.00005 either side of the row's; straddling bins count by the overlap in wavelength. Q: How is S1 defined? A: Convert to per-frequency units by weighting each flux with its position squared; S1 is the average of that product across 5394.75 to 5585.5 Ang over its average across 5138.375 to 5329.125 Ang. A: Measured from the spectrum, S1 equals 1.22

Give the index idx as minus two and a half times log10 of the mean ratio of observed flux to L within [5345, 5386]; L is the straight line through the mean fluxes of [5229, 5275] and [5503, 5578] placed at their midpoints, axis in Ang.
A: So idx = -0.07 mag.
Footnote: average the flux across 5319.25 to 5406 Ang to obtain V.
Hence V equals 88.8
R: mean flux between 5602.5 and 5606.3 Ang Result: 90.5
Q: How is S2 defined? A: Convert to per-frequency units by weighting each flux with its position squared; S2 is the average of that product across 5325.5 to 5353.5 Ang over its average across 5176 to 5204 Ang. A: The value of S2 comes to 1.2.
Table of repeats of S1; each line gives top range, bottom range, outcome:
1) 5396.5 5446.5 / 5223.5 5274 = 1.15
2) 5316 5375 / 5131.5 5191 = 1.33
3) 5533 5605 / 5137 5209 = 1.43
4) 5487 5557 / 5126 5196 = 1.44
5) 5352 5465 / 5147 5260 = 1.24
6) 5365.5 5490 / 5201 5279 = 1.16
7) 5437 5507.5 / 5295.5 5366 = 1.05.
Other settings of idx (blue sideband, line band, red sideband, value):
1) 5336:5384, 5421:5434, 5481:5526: 0.093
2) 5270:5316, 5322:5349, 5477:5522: 0.041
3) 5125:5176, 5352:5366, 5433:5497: -0.147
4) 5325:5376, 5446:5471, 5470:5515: 0.033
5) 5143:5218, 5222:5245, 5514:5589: -0.100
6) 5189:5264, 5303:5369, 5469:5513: -0.059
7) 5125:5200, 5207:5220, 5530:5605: -0.041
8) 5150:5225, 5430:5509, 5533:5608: -0.051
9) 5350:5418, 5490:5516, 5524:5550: -0.037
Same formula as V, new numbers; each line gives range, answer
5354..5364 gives 100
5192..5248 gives 81.6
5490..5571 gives 91.4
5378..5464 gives 88.1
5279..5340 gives 88.9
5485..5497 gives 89.3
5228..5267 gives 83.9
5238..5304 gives 84.2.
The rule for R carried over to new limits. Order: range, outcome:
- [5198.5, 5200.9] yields 80.5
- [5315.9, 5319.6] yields 93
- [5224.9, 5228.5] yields 81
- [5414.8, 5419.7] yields 89.4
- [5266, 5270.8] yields 66.1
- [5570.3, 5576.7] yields 91.3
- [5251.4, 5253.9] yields 85.7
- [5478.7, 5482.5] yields 85.4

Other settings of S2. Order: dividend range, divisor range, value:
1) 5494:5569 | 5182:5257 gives 1.27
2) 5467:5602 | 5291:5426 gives 1.08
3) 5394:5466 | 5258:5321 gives 1.07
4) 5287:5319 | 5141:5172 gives 1.30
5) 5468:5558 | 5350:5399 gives 1.05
